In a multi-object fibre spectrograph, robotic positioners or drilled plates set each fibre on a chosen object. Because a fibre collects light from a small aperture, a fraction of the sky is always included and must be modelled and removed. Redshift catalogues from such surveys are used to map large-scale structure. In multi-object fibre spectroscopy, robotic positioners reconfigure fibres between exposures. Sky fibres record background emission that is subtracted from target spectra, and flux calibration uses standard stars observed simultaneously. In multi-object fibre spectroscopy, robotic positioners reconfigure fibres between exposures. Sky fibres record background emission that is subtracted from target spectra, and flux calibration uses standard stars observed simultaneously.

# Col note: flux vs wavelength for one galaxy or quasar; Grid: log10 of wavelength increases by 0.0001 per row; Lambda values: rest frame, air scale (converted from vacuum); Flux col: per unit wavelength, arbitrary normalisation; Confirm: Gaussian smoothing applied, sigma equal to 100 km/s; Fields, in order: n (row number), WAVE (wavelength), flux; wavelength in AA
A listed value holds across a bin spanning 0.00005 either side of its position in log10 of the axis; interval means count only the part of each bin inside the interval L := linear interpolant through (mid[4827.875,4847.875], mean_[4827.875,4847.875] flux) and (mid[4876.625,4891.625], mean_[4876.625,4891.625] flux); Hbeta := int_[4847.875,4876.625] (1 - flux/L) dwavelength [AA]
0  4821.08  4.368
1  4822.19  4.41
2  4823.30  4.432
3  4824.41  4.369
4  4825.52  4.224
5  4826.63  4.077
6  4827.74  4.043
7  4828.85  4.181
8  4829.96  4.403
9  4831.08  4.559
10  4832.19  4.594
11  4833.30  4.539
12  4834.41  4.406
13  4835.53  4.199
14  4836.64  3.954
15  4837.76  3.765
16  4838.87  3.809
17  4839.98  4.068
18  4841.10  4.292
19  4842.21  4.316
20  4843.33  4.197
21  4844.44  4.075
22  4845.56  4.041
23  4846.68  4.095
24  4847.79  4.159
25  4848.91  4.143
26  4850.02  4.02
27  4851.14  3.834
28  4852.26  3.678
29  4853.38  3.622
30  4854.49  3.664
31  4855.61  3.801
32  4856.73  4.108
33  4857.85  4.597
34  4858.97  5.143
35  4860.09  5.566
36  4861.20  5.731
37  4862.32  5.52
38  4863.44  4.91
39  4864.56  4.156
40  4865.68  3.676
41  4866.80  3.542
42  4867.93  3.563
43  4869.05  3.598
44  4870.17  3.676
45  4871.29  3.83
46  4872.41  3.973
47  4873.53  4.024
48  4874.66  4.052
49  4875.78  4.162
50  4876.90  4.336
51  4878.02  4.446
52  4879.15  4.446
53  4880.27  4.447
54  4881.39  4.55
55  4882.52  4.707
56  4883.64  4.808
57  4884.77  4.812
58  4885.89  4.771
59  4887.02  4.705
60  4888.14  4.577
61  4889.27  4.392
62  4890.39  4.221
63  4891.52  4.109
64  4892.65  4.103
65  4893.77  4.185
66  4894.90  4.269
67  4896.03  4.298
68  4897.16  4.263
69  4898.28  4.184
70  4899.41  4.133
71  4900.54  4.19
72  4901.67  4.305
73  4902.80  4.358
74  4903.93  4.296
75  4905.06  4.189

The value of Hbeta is 1.27 AA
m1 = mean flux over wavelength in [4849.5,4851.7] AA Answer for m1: 3.92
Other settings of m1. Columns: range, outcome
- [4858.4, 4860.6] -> 5.34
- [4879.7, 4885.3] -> 4.66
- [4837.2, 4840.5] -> 3.88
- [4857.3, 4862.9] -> 5.32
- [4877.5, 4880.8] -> 4.44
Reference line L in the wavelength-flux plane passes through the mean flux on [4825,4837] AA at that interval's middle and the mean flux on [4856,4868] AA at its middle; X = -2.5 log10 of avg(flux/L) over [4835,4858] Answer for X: 0.11 mag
